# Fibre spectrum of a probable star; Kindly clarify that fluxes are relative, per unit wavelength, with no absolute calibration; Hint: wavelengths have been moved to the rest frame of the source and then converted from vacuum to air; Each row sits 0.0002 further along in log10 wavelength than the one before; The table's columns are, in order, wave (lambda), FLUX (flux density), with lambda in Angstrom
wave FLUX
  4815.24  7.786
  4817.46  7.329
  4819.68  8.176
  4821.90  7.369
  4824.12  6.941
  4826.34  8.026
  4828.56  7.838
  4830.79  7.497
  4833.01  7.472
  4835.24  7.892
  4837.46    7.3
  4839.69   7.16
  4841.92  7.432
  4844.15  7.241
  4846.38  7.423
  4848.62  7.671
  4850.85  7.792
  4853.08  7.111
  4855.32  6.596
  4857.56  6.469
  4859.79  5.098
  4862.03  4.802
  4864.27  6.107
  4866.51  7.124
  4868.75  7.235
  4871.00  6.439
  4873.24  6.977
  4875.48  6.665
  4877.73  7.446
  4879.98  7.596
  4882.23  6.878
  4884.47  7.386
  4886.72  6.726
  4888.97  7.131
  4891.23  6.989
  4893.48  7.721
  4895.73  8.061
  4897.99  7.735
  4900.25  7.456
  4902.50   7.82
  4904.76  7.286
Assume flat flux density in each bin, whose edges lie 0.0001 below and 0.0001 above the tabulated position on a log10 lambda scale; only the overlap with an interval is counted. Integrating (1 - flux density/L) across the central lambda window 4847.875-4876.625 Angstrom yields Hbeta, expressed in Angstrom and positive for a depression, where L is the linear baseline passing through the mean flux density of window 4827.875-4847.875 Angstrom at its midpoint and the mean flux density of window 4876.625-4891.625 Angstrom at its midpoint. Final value 2.8 Angstrom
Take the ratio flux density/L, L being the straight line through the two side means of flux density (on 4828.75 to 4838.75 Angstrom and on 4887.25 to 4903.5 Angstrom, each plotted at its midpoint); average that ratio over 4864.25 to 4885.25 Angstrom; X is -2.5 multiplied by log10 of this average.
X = 0.08 mag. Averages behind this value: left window 7.56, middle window 7.03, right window 7.53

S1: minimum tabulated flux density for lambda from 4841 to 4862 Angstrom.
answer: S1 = 5.098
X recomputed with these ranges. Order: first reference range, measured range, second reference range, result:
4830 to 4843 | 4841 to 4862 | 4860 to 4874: 0.010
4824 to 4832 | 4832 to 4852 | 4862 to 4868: -0.052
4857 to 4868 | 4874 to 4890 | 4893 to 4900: -0.019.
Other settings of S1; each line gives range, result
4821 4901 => 4.802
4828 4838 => 7.3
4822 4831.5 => 6.941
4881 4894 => 6.726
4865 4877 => 6.439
